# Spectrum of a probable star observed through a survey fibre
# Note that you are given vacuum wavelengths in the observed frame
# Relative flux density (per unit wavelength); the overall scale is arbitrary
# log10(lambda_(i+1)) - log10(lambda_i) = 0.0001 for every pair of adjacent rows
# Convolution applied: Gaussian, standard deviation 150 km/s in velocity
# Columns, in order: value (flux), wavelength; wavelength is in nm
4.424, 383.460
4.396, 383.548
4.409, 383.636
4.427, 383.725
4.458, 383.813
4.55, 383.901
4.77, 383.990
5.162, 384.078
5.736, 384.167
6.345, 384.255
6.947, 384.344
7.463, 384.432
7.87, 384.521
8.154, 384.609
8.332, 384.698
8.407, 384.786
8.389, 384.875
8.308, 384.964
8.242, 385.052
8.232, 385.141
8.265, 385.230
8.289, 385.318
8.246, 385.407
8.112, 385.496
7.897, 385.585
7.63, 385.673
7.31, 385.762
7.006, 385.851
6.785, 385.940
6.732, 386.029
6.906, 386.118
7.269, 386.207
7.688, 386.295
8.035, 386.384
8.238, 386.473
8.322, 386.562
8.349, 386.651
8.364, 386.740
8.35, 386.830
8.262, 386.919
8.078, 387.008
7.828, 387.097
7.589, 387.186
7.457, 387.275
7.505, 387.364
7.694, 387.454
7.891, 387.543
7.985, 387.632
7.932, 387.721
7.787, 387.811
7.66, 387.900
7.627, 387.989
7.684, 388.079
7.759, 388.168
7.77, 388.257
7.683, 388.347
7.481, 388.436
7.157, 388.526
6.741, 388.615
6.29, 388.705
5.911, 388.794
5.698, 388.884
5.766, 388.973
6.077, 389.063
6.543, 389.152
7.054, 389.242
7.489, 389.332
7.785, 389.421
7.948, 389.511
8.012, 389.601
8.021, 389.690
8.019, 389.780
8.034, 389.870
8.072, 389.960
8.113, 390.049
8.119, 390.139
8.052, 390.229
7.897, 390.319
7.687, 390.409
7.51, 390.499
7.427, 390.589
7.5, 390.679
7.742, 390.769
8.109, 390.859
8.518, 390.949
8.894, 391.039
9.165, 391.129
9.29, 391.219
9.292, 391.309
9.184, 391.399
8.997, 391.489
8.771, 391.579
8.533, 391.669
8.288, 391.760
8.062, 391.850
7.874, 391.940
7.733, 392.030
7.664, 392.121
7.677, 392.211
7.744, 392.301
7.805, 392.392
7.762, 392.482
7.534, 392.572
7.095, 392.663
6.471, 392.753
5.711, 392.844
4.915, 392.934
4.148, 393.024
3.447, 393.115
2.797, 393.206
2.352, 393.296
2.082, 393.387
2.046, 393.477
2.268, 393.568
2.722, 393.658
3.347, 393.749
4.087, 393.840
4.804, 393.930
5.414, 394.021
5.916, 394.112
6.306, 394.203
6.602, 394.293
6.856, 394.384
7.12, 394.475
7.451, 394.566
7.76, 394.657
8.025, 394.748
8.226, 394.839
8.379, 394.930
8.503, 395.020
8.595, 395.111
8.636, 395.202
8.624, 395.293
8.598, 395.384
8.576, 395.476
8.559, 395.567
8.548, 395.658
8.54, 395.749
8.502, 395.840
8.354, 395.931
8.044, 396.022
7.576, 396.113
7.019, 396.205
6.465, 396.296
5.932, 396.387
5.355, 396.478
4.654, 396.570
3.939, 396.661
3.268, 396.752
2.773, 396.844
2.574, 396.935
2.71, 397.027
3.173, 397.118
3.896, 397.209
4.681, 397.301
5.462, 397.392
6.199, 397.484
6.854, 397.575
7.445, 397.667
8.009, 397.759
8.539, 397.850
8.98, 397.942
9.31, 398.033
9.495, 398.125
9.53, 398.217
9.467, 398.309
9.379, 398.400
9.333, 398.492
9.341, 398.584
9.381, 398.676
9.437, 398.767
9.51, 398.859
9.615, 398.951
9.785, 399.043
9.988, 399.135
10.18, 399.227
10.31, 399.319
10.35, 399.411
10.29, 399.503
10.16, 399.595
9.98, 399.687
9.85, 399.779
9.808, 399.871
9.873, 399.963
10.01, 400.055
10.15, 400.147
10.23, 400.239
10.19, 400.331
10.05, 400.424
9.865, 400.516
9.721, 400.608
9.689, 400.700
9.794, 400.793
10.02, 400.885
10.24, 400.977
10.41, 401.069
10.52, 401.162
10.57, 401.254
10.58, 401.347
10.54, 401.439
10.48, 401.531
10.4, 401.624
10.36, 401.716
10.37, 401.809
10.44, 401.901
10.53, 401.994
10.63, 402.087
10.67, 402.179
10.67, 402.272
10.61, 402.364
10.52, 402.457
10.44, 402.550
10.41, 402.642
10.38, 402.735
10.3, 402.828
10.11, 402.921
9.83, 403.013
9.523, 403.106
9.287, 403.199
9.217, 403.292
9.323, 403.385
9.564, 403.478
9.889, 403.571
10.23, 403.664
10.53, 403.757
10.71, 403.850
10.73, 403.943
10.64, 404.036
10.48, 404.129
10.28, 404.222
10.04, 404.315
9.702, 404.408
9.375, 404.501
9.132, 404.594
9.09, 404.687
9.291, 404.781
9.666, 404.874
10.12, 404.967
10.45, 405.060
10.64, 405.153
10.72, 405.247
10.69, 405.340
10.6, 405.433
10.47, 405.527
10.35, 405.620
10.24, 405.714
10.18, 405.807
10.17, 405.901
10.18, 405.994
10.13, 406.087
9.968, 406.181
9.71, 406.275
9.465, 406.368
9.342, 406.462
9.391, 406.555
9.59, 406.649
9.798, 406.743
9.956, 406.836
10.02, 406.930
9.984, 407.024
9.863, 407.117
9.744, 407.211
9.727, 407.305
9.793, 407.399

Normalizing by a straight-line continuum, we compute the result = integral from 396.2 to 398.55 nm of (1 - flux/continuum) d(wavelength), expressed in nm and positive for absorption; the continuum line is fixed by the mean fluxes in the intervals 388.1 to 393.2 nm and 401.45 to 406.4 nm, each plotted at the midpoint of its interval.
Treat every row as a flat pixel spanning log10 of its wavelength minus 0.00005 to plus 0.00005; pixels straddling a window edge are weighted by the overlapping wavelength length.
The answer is 0.67 nm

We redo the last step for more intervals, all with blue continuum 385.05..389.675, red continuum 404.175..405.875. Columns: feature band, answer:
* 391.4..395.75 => 0.927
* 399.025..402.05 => -0.244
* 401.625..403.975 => -0.114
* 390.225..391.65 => -0.059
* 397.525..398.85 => 0.027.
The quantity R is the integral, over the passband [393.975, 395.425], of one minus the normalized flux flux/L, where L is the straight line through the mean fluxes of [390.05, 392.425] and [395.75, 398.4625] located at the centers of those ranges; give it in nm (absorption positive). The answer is -0.07 nm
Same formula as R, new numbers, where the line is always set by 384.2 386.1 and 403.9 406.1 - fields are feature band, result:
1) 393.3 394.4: 0.57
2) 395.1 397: 0.48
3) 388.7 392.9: 0.35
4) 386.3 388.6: 0.05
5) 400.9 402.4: -0.12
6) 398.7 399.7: -0.05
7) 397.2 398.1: 0.21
